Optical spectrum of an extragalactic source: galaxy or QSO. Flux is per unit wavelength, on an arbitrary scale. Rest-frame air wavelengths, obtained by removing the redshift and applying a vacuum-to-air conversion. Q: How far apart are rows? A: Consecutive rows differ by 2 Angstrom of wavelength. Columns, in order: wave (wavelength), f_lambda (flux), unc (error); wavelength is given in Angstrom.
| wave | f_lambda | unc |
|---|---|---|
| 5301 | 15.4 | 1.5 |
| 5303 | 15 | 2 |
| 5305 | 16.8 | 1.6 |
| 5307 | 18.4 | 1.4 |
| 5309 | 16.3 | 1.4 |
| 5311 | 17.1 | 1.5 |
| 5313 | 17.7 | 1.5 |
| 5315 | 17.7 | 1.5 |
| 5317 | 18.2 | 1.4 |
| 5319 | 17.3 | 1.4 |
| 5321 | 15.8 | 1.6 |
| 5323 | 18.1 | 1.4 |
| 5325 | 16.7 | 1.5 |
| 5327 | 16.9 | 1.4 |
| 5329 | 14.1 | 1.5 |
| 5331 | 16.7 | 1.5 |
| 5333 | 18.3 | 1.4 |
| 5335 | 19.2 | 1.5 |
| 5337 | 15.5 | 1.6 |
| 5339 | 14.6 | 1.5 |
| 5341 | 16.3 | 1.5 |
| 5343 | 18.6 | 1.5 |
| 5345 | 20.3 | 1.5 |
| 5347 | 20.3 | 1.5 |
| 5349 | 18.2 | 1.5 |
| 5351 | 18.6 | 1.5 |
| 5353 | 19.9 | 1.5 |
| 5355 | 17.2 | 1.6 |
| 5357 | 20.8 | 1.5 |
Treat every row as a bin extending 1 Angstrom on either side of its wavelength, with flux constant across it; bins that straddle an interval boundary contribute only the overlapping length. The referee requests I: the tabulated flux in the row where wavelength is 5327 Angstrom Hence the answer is 16.9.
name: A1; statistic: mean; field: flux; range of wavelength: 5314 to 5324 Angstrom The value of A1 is 17.4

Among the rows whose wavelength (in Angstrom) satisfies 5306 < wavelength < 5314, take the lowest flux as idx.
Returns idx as 16.3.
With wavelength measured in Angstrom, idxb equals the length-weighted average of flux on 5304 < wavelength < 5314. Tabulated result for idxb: 17.3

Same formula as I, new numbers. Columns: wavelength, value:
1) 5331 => 16.7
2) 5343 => 18.6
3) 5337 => 15.5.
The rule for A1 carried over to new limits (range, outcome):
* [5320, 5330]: 16.3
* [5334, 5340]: 16.4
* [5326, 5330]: 15.5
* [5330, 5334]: 17.5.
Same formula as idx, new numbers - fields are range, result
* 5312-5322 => 15.8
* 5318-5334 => 14.1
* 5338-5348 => 14.6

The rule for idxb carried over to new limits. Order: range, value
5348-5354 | 18.9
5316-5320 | 17.8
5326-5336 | 17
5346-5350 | 19.2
